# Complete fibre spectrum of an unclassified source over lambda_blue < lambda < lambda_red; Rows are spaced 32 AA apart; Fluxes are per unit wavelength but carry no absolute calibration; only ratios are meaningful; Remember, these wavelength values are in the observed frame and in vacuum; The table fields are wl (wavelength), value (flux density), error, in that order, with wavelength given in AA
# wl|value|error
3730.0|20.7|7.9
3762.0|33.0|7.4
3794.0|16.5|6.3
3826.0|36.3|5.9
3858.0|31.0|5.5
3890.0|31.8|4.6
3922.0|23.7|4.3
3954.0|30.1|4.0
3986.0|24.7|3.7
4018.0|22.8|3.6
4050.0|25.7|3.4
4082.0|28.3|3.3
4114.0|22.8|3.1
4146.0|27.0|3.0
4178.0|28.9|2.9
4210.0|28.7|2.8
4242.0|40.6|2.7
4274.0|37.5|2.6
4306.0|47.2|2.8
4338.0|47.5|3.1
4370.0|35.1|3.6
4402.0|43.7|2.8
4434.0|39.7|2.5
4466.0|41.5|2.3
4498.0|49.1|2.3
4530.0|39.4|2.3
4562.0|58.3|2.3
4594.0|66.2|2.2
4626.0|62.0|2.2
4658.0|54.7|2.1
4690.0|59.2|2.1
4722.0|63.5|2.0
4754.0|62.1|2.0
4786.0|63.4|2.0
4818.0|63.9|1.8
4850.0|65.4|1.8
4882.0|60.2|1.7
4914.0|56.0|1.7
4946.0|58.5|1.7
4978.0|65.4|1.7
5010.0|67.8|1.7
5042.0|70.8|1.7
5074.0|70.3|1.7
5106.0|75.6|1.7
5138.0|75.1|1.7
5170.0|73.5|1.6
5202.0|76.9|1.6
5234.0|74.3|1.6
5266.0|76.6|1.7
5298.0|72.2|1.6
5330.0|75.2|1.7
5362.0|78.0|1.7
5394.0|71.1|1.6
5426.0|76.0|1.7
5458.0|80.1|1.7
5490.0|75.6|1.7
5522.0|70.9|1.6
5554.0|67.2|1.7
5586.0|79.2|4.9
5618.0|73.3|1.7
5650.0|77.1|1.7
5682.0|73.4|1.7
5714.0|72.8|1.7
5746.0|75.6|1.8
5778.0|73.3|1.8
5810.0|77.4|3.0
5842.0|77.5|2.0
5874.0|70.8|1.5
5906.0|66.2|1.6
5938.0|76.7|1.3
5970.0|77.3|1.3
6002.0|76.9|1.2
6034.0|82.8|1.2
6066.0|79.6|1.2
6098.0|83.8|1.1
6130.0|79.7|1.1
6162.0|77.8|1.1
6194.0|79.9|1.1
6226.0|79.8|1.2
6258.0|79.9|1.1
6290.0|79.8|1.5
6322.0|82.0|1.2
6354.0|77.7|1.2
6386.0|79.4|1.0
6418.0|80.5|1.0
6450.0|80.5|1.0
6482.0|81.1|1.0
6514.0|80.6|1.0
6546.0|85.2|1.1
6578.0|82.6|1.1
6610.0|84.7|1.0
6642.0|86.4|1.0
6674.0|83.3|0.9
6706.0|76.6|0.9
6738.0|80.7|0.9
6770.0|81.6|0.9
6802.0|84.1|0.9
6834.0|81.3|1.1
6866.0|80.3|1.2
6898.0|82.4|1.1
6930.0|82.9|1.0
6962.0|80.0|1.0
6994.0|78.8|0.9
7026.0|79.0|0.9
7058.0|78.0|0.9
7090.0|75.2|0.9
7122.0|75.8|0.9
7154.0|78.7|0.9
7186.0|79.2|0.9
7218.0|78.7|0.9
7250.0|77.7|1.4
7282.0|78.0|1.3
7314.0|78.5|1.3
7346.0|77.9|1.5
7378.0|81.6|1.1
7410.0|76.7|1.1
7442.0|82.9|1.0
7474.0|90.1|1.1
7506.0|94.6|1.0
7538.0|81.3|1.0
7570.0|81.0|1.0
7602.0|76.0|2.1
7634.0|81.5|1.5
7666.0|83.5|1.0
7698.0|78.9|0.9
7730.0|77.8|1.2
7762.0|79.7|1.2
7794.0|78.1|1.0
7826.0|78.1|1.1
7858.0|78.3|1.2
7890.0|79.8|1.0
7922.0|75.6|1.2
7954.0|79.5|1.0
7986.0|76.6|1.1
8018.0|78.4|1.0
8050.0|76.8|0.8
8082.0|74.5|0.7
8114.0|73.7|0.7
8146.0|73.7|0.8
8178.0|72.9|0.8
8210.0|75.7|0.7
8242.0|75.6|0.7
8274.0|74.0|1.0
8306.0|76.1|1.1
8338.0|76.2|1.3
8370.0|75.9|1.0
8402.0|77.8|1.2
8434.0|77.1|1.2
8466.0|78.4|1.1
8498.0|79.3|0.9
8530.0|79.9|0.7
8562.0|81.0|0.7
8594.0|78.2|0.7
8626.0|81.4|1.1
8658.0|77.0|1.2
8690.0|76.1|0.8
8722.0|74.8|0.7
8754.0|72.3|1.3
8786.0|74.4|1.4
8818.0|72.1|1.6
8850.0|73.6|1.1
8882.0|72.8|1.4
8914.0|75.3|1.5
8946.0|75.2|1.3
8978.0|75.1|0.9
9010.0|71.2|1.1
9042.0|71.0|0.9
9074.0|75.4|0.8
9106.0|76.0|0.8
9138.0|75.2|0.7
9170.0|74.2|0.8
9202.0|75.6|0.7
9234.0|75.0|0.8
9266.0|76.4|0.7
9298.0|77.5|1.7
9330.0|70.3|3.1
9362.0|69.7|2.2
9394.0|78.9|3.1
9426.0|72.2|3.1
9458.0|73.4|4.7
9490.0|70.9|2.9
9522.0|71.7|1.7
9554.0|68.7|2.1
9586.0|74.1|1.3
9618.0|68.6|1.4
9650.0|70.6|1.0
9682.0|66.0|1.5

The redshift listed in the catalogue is 0.14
